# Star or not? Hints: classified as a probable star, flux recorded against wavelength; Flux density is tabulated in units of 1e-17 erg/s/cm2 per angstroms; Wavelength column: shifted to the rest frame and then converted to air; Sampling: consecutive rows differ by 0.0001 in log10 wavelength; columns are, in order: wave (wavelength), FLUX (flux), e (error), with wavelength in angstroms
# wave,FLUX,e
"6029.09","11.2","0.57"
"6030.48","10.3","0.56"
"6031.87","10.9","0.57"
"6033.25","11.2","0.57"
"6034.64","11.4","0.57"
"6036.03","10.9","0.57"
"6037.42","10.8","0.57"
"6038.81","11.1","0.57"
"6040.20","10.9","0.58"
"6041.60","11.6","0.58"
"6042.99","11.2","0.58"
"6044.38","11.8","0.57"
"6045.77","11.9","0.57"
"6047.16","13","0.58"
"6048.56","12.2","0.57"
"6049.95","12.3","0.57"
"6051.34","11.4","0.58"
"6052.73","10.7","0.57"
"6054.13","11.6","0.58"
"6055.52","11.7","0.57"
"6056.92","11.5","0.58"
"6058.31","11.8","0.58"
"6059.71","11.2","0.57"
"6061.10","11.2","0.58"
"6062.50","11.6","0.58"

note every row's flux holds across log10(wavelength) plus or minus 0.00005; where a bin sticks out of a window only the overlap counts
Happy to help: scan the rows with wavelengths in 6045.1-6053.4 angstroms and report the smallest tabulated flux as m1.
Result 10.7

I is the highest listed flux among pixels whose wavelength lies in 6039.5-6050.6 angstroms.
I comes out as 13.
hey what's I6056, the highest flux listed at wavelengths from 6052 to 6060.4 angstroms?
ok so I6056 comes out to 11.8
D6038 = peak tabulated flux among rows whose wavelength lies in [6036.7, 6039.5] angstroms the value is 11.1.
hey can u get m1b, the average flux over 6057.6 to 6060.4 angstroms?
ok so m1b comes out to 11.5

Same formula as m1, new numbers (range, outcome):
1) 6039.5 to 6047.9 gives 10.9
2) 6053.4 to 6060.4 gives 11.2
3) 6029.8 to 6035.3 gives 10.3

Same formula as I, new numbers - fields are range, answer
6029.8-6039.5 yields 11.4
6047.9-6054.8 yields 12.3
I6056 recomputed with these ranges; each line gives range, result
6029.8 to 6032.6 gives 10.9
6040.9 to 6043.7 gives 11.6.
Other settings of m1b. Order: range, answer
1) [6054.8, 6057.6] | 11.6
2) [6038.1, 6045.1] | 11.3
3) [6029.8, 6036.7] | 11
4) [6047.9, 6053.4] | 11.7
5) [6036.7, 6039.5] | 11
